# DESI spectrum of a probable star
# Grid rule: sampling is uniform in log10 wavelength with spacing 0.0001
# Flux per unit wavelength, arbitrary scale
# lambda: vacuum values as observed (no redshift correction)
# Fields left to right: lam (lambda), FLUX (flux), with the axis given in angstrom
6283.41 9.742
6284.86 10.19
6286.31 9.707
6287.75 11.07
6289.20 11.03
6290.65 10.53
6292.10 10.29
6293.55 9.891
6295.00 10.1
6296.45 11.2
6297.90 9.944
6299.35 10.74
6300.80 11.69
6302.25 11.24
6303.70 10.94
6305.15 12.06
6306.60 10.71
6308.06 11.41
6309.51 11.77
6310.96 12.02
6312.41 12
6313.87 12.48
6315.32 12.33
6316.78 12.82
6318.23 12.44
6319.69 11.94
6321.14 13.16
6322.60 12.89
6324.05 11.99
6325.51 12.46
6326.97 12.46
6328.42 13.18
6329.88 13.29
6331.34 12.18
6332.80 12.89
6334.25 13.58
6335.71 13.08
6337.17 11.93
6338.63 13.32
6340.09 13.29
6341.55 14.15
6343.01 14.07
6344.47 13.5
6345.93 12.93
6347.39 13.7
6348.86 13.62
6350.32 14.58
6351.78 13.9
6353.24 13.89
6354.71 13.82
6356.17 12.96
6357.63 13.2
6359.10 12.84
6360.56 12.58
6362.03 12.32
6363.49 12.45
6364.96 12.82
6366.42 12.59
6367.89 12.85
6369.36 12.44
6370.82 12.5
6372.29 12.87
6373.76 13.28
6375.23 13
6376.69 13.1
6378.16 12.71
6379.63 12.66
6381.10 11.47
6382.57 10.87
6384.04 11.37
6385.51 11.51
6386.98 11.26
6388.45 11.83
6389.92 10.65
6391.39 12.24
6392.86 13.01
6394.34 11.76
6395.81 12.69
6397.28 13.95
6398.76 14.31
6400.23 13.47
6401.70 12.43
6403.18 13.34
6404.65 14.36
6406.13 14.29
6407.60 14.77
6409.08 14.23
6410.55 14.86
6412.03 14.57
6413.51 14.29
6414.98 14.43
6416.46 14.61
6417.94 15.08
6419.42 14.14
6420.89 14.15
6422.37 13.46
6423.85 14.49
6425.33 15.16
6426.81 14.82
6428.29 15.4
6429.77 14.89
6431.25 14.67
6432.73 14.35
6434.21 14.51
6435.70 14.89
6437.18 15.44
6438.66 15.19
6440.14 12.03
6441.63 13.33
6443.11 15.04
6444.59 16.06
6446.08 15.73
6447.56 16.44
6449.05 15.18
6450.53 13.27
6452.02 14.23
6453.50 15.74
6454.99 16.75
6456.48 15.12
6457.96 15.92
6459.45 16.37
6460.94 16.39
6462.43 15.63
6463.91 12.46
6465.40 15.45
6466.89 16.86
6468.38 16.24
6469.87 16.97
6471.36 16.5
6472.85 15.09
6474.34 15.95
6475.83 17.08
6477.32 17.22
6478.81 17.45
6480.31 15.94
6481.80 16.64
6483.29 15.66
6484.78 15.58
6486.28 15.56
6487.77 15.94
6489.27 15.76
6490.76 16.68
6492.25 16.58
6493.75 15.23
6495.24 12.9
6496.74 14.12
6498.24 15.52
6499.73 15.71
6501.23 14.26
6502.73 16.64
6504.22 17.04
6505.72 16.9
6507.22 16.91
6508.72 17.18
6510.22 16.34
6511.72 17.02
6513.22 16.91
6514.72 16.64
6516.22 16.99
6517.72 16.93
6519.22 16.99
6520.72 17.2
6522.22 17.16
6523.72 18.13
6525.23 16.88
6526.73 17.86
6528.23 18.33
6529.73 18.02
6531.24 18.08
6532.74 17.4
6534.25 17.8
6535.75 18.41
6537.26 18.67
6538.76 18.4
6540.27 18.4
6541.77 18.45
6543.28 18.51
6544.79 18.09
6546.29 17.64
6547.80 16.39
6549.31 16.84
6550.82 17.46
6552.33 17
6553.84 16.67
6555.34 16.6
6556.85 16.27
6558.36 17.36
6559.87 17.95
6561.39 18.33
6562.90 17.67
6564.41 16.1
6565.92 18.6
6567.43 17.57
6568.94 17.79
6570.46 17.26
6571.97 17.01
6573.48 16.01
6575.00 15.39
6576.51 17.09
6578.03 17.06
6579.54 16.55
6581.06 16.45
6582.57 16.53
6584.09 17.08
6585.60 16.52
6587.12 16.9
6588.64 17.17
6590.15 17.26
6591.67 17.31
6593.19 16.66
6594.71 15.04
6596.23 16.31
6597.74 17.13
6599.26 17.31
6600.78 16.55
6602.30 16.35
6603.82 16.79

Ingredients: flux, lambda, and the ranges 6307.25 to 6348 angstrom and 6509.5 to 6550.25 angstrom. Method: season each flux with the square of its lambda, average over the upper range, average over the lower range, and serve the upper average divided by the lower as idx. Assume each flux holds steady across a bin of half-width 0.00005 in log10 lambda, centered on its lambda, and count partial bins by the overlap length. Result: 1.47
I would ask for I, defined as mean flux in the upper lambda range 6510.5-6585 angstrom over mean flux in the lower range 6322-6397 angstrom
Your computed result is 1.36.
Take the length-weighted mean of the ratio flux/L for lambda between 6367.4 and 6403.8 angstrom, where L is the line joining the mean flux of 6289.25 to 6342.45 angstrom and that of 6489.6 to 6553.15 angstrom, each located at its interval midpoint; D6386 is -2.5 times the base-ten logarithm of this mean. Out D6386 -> 0.103 mag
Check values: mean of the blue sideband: 12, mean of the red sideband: 17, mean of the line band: 12.5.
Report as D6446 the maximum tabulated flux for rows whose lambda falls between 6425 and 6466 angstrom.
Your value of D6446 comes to 16.75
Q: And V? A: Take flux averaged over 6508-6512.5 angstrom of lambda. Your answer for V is 16.8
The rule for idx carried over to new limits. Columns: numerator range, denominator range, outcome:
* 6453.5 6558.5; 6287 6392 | 1.42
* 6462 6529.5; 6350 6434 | 1.26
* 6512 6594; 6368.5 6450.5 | 1.32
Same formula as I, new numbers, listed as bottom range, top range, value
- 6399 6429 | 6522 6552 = 1.25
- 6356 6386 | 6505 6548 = 1.41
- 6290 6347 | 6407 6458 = 1.22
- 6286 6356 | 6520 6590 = 1.41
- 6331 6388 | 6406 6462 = 1.15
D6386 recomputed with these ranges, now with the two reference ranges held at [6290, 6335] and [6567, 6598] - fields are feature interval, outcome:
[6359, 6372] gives 0.02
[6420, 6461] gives -0.06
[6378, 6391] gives 0.14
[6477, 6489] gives -0.09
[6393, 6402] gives 0.02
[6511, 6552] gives -0.12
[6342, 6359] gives -0.09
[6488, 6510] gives -0.04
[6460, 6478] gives -0.09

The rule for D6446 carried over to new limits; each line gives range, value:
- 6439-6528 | 18.13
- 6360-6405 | 14.36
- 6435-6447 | 16.06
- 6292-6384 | 14.58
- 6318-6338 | 13.58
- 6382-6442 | 15.44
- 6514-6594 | 18.67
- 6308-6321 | 12.82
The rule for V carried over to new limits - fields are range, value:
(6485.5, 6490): 15.7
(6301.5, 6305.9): 11.4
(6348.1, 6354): 14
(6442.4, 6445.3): 15.6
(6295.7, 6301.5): 10.9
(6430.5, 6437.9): 14.8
